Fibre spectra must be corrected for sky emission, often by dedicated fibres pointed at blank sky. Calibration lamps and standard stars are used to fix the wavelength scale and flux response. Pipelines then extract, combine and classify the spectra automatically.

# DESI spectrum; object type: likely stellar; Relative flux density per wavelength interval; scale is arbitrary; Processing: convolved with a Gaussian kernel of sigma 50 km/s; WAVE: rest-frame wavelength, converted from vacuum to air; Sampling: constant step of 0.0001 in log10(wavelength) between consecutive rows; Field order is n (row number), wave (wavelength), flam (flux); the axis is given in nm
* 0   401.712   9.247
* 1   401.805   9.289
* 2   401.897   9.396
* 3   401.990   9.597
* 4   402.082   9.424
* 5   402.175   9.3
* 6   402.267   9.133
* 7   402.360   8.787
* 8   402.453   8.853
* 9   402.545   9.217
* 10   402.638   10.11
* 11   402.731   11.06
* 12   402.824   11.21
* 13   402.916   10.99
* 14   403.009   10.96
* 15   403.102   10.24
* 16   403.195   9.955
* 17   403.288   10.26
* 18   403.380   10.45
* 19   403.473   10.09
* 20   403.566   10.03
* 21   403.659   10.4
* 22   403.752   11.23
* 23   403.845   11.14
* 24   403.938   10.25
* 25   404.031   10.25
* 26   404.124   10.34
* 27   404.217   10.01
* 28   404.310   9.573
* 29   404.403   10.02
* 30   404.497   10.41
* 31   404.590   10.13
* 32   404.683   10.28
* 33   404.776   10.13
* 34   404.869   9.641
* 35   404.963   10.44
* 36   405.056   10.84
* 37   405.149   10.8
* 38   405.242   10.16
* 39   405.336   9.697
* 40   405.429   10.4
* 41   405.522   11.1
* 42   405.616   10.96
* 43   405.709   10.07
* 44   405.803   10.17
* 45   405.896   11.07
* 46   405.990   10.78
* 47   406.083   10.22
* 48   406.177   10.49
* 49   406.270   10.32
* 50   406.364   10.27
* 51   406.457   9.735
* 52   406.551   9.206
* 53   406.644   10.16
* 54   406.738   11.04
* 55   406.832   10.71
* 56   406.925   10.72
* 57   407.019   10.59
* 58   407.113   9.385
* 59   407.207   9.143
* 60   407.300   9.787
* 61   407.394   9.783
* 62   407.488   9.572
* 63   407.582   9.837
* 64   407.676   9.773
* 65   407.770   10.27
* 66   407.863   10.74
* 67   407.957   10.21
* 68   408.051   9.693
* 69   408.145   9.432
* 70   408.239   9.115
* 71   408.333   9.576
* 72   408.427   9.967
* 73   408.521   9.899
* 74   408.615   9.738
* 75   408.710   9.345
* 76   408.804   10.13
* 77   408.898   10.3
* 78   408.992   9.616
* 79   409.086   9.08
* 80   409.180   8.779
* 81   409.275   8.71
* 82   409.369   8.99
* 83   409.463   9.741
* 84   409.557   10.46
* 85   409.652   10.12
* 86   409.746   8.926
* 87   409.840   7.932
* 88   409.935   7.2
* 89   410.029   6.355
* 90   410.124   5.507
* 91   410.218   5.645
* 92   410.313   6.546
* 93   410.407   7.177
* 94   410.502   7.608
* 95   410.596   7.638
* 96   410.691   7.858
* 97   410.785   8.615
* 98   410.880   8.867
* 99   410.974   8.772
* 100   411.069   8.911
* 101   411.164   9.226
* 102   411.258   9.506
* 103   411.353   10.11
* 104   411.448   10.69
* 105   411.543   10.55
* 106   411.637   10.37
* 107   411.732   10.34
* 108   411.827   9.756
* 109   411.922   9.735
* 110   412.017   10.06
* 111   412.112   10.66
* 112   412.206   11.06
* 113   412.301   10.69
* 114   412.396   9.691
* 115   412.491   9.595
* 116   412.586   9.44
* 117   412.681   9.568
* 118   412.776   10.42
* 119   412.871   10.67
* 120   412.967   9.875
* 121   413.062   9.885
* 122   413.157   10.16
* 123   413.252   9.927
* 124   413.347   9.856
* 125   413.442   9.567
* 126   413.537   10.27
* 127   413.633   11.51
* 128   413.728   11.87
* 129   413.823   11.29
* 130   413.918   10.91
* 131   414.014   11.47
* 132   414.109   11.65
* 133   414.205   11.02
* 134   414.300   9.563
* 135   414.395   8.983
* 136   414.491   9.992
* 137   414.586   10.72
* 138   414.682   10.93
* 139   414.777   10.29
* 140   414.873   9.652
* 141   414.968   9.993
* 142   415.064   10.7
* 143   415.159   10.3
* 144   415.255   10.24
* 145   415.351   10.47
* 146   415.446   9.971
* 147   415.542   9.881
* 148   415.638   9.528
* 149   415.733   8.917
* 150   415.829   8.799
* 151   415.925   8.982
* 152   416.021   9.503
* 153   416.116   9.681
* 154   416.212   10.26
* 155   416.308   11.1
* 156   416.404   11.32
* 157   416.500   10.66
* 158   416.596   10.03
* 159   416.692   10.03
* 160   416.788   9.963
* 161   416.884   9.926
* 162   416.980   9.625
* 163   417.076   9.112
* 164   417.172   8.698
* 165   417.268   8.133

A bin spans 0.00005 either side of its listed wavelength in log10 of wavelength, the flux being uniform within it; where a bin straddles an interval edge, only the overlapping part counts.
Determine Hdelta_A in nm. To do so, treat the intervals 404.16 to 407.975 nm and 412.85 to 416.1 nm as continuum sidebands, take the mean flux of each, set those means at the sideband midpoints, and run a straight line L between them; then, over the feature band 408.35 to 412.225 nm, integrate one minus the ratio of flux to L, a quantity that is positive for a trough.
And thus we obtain 0.449 nm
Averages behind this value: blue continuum 10.2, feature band 9.03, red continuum 10.2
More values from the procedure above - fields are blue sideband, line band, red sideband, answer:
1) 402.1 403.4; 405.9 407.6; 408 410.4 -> -0.16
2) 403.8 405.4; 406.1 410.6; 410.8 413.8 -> 0.38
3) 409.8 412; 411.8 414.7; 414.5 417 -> -0.34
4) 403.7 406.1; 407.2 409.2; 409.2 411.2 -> -0.17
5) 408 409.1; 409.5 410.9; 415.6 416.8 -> 0.28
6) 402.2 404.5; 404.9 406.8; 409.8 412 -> -0.15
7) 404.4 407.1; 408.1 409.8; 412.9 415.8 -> 0.13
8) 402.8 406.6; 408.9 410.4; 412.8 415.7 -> 0.30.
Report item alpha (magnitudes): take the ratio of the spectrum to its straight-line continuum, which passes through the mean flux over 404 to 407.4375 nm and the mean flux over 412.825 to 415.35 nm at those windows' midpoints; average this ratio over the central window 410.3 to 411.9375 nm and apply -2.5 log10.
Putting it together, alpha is 0.15 mag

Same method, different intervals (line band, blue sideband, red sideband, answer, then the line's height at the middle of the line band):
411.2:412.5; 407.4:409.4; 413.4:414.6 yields 0.01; 10.3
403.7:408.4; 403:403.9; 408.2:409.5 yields -0.02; 9.99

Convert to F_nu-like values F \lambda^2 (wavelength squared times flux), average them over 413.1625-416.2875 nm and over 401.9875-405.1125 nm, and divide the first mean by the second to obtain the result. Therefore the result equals 1.06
